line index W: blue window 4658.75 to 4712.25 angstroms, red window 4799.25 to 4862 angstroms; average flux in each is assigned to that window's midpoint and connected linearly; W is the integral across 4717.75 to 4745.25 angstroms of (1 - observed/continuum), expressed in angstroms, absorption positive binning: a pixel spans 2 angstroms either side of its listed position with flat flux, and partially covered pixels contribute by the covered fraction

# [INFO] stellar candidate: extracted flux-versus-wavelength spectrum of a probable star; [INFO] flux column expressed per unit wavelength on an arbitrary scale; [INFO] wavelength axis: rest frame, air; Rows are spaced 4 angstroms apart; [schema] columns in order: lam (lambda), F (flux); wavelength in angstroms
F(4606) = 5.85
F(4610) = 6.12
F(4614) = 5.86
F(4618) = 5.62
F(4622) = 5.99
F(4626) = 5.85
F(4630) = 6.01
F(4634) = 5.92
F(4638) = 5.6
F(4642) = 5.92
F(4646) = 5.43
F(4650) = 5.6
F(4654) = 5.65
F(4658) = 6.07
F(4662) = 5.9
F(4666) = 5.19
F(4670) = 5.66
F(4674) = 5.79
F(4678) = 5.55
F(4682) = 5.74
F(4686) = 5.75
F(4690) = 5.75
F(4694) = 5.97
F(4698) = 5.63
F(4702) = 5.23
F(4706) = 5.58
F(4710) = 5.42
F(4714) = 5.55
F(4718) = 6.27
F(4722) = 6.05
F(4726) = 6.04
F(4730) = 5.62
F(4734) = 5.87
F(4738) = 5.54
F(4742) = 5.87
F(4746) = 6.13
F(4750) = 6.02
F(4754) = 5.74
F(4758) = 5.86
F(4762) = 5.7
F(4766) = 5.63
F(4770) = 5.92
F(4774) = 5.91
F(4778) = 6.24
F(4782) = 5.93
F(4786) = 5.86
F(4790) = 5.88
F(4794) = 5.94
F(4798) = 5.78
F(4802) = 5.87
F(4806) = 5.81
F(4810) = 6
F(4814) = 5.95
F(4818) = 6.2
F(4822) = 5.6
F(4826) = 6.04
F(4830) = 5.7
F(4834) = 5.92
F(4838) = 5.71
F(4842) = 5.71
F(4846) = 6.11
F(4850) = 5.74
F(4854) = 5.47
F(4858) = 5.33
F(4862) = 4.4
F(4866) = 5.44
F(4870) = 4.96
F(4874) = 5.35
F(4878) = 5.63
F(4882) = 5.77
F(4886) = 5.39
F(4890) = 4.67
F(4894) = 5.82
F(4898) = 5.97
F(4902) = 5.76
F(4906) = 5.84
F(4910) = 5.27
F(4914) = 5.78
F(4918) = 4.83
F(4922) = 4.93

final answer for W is -1.0 angstroms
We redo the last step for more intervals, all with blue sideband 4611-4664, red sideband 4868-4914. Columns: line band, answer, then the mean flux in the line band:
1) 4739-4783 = -1.8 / 5.9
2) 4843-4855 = -0.5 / 5.79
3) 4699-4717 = 0.7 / 5.5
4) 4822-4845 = -1.0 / 5.81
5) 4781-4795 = -0.7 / 5.9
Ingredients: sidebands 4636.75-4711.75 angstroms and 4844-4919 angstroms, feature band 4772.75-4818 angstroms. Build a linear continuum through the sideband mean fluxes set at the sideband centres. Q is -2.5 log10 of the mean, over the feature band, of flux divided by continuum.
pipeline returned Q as -0.08 mag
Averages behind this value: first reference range 5.66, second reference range 5.46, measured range 5.94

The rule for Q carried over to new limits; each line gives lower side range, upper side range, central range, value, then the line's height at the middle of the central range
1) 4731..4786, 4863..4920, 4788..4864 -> -0.02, 5.65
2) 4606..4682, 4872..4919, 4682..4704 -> 0.01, 5.72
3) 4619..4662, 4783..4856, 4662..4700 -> 0.03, 5.81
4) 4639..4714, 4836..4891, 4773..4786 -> -0.09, 5.52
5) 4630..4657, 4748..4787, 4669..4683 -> 0.02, 5.77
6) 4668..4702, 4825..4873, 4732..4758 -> -0.04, 5.64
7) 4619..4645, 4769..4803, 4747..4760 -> 0.00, 5.91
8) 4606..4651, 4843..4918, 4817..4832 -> -0.06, 5.55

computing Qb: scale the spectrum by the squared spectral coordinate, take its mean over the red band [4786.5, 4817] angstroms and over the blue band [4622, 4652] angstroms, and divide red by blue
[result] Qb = 1.10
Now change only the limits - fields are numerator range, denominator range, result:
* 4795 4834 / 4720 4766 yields 1.04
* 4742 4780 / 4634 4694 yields 1.08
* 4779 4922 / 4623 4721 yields 1.06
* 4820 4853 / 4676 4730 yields 1.07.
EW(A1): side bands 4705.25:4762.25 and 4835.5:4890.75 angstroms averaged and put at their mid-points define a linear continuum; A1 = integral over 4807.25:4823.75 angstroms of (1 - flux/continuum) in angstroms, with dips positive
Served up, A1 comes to -1.1 angstroms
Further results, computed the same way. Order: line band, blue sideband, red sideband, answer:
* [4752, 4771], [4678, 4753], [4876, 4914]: -0.13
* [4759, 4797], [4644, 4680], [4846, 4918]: -2.36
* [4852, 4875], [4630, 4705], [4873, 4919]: 1.65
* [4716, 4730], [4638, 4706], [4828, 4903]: -1.04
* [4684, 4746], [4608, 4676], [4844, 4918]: -0.82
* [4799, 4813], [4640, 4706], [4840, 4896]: -1.00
